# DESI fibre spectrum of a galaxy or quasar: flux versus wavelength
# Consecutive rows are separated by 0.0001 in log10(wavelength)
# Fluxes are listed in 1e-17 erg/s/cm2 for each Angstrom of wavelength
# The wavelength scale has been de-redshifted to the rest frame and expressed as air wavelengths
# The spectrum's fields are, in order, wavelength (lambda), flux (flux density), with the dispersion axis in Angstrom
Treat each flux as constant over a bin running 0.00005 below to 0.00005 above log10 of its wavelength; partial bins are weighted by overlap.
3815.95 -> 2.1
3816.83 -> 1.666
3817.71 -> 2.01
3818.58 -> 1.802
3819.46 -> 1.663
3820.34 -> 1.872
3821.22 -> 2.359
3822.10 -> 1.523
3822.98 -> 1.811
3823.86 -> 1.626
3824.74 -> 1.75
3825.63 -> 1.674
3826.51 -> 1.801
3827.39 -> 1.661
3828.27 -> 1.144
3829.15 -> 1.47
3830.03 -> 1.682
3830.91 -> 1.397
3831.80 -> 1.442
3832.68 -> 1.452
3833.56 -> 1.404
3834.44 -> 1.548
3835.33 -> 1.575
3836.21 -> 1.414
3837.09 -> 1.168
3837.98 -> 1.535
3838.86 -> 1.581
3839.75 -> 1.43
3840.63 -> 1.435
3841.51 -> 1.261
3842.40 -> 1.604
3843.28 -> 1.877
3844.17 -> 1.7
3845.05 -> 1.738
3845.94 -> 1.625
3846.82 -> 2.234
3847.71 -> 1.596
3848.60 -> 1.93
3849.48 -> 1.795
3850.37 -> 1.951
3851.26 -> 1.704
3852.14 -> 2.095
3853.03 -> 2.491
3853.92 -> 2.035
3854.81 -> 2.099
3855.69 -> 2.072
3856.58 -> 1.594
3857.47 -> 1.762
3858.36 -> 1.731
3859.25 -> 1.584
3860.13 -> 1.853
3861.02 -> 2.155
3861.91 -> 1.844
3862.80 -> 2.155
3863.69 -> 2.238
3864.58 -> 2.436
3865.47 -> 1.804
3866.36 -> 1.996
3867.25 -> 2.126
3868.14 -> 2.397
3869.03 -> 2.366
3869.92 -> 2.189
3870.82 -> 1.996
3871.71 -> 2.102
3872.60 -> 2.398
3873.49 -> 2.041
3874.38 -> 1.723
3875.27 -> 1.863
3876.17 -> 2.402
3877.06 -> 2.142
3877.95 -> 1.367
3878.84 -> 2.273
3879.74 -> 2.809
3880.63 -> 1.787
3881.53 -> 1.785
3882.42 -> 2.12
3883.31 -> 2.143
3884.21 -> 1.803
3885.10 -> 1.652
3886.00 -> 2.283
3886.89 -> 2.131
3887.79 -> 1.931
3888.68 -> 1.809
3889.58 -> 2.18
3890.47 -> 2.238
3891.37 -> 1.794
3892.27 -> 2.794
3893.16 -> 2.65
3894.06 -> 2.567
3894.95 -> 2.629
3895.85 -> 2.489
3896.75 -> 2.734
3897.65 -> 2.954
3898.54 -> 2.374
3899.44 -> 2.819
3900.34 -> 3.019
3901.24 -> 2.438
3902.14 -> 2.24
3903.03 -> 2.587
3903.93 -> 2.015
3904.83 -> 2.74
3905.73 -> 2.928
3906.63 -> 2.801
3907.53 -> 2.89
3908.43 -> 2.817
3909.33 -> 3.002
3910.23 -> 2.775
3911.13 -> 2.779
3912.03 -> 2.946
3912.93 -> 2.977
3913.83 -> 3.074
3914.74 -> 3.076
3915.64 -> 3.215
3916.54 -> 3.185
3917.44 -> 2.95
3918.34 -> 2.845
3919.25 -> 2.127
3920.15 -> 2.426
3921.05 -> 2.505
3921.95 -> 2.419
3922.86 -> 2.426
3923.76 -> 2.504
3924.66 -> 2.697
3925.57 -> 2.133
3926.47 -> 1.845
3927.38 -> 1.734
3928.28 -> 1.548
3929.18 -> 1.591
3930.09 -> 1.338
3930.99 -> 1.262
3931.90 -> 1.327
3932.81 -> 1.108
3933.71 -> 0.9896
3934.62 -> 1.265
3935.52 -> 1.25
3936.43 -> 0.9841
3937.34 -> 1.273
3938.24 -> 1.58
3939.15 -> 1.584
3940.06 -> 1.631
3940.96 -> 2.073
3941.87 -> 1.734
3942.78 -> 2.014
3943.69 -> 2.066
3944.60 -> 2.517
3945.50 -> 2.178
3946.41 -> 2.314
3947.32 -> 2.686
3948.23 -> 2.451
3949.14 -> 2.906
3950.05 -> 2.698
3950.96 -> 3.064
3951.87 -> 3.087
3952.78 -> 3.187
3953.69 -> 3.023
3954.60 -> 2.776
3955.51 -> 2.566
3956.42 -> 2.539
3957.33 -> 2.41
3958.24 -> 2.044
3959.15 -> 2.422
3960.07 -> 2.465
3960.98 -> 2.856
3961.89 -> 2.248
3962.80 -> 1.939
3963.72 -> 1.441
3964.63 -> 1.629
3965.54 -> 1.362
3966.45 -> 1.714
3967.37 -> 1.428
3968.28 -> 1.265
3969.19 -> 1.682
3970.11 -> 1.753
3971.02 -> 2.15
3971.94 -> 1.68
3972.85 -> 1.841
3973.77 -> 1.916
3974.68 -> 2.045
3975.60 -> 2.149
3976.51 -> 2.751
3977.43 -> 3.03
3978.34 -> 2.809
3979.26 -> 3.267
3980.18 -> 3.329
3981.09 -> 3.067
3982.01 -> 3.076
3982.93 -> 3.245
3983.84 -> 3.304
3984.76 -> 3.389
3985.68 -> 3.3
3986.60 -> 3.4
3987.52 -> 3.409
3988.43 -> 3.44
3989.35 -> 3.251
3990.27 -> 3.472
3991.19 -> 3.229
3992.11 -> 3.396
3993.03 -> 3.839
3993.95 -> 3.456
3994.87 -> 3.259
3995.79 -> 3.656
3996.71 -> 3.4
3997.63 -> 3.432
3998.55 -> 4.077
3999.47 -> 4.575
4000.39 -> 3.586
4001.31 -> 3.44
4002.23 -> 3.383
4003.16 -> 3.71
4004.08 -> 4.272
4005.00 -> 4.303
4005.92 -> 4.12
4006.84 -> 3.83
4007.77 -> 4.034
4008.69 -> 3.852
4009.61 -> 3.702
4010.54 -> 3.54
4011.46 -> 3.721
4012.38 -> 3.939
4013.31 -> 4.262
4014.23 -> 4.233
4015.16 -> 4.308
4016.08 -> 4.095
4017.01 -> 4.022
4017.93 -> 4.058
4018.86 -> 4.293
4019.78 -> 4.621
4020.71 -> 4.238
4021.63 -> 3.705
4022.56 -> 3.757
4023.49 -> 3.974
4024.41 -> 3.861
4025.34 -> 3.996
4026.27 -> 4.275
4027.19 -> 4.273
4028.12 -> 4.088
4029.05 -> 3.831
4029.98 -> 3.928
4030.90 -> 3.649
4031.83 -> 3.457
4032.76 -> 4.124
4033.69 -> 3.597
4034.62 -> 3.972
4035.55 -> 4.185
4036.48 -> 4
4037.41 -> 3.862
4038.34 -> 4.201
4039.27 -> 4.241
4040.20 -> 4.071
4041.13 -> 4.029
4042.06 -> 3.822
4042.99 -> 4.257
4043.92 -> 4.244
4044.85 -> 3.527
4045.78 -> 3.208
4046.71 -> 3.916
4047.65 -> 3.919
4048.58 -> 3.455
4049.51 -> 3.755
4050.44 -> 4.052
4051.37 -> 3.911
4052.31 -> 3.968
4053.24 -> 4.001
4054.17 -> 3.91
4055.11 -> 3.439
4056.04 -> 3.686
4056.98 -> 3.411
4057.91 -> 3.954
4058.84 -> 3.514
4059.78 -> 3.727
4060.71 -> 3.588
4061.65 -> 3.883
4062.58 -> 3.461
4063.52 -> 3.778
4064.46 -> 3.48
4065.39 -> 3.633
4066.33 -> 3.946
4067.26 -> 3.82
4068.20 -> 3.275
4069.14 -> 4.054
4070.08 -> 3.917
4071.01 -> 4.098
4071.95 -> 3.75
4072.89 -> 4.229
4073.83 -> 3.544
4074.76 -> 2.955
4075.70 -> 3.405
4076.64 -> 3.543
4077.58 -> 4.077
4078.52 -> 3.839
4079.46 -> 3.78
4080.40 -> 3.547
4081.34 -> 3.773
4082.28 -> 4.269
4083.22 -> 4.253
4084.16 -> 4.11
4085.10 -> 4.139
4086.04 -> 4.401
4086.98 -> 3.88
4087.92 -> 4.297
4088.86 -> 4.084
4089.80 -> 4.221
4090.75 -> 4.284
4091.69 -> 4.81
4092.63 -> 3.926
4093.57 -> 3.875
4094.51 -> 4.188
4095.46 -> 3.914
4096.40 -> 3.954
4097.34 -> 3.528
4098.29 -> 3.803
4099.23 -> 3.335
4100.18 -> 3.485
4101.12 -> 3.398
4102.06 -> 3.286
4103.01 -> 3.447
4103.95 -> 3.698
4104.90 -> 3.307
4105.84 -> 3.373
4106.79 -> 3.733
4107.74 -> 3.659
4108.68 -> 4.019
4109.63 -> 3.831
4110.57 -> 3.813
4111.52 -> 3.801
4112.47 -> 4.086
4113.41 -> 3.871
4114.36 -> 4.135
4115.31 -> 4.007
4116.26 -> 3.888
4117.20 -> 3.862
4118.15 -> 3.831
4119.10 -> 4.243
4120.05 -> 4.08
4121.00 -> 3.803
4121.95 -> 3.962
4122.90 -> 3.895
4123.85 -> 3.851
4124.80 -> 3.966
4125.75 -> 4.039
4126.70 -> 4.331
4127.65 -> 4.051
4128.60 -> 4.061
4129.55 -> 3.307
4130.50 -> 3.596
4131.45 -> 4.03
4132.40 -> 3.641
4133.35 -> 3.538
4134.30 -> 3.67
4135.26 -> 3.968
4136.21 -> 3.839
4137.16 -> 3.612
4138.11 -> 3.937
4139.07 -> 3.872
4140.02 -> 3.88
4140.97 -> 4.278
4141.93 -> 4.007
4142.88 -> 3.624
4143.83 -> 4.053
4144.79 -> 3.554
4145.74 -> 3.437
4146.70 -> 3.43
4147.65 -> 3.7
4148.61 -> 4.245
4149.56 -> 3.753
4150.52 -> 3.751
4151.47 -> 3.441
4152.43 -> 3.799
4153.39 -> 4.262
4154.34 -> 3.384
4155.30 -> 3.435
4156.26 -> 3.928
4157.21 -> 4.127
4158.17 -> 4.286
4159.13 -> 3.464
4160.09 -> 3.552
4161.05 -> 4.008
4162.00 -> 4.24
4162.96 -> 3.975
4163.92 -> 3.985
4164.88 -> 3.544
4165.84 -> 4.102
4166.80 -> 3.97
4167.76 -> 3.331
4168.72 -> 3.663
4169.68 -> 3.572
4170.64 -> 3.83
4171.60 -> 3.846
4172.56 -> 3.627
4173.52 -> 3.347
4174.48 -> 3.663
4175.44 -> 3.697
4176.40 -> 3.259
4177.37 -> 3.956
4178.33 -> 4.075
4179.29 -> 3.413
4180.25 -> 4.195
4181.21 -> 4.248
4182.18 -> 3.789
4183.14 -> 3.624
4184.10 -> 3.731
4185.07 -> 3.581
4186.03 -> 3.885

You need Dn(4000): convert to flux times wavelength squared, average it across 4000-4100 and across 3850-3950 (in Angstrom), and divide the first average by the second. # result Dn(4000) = 1.9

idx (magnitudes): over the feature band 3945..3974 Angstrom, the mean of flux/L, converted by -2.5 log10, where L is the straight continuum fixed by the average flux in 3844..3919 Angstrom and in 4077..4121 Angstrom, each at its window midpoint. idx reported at 0.26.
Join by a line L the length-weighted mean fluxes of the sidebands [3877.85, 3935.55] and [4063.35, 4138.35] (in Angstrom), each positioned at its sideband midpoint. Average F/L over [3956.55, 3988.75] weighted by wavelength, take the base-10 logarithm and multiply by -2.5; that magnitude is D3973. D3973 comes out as 0.172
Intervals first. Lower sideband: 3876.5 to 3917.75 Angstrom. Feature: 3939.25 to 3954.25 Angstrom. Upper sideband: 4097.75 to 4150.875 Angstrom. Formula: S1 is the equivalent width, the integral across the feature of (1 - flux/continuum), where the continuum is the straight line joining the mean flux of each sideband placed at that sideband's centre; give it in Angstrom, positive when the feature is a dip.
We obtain 1.7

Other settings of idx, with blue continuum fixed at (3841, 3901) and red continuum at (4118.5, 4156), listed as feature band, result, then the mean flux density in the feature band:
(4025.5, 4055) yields -0.223 mag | 3.92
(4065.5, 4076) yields -0.102 mag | 3.73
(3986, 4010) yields -0.249 mag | 3.67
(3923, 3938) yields 0.490 mag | 1.57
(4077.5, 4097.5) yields -0.160 mag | 4.06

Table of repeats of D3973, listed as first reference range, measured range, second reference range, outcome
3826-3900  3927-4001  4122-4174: 0.08 mag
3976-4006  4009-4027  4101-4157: -0.14 mag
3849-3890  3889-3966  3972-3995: 0.08 mag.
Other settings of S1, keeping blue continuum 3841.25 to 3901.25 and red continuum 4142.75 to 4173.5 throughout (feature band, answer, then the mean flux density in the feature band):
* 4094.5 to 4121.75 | -2.23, 3.77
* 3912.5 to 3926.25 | -1.83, 2.69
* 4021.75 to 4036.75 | -4.52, 3.93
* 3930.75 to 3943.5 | 5.30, 1.45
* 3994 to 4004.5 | -3.15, 3.7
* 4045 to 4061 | -2.89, 3.73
